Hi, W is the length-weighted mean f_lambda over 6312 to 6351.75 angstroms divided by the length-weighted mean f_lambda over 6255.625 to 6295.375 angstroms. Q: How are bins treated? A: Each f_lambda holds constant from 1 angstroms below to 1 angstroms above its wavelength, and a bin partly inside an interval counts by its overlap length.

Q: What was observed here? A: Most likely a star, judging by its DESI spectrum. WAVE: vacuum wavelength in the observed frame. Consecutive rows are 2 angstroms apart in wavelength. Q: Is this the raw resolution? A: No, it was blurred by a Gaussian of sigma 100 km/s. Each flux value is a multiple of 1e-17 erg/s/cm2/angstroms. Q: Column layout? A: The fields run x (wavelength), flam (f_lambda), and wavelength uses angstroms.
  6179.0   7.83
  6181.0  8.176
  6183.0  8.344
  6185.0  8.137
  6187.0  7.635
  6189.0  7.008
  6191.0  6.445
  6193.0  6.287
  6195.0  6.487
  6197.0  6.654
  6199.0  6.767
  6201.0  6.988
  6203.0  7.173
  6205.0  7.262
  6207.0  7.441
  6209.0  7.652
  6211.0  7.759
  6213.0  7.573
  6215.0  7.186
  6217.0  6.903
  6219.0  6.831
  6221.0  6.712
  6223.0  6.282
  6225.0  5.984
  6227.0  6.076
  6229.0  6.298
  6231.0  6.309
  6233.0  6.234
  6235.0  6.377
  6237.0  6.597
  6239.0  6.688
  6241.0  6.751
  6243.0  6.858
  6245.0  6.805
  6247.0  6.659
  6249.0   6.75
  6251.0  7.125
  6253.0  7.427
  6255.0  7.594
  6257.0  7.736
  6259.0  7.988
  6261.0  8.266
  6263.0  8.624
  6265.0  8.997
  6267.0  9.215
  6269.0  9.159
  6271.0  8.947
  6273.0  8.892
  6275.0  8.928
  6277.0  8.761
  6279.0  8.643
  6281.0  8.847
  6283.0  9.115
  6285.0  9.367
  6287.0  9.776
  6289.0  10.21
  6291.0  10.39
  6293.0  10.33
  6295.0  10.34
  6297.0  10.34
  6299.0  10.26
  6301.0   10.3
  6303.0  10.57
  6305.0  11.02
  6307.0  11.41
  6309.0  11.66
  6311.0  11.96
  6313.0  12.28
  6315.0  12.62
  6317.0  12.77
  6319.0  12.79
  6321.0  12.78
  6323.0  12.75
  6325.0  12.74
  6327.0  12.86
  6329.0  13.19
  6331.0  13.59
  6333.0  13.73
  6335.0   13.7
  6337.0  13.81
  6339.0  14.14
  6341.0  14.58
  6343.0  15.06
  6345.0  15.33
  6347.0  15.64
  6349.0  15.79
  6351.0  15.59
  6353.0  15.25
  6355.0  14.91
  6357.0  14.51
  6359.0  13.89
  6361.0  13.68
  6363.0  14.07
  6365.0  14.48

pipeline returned 1.51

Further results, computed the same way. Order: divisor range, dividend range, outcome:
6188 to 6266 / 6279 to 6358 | 1.77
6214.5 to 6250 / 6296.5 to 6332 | 1.83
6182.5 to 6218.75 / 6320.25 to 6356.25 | 1.98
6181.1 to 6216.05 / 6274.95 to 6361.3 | 1.70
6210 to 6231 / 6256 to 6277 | 1.29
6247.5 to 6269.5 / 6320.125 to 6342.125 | 1.68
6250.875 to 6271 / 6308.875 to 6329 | 1.52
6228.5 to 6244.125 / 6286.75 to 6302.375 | 1.57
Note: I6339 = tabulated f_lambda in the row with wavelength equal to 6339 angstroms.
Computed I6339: 14.14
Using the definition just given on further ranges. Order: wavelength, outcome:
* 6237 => 6.597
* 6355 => 14.91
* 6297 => 10.34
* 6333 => 13.73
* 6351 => 15.59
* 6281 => 8.847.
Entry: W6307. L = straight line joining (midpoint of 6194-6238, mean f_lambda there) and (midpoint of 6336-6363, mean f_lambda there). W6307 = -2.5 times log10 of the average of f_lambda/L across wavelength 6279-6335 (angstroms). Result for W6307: 0.08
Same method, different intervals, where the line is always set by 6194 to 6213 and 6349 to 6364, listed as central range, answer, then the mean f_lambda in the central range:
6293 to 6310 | 0.119 mag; 10.7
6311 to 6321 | 0.008 mag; 12.6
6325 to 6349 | -0.036 mag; 14.2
